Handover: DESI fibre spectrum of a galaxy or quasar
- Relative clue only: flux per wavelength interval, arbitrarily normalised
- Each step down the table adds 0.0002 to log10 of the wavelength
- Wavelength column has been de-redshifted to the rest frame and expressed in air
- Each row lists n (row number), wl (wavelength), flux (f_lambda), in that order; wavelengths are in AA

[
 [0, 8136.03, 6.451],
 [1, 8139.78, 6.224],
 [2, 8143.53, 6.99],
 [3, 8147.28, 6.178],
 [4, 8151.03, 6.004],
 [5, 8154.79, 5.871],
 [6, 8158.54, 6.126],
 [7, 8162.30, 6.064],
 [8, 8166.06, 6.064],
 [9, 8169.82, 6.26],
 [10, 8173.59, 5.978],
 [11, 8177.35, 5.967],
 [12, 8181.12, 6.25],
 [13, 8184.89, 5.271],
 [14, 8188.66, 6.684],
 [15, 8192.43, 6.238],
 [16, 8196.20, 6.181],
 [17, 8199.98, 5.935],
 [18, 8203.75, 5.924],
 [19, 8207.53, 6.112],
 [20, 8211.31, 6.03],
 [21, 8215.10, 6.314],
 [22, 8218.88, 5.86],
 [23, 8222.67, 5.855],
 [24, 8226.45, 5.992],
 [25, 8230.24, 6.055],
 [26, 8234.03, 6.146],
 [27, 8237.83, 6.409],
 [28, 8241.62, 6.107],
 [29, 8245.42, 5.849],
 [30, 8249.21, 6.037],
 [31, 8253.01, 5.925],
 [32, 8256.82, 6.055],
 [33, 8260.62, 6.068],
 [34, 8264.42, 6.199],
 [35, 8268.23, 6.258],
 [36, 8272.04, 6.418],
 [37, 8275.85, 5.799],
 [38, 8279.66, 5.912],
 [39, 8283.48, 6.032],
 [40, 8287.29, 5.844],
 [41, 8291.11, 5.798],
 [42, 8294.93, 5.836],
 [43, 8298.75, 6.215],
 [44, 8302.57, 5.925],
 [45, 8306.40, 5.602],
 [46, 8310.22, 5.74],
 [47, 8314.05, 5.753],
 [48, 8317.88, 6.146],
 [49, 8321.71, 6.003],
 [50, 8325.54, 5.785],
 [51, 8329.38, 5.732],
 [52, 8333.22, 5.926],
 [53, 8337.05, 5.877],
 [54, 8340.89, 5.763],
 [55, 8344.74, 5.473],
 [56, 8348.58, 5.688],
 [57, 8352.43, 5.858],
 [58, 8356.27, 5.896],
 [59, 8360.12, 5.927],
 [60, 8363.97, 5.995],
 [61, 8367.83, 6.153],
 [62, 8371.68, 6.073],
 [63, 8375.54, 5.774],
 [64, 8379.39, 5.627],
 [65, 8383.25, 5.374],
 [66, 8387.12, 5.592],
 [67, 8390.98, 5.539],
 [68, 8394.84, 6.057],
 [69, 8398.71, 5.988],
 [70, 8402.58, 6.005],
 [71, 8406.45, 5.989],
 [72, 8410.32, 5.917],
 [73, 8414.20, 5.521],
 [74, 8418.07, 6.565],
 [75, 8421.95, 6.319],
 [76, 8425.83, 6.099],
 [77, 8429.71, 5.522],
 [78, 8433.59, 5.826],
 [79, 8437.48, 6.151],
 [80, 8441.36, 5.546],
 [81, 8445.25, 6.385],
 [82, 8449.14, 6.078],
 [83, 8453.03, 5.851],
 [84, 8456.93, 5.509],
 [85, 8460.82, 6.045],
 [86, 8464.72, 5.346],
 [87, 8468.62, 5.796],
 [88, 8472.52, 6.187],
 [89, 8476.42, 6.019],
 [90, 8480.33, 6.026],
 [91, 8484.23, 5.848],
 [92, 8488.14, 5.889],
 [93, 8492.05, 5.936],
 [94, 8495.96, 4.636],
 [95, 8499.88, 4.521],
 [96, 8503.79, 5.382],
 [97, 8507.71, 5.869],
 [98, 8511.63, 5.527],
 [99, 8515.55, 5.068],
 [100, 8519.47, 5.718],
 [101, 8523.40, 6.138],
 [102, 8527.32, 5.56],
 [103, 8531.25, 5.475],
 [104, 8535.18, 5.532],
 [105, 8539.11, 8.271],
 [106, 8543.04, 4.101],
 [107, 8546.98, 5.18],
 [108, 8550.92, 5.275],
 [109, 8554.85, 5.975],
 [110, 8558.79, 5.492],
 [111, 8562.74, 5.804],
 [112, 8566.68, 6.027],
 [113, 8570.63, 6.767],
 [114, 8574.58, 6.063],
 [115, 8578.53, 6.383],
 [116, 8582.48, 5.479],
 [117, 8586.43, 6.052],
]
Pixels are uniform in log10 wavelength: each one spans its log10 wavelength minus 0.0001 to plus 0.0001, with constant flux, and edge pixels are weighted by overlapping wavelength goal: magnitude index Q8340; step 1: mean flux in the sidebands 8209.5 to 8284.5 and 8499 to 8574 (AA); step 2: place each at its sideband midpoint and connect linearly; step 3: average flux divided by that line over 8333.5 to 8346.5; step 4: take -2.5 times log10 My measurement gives 0.039 mag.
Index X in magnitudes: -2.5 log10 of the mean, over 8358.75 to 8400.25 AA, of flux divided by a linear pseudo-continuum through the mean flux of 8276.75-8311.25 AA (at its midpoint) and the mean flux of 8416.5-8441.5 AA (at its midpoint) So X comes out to 0.03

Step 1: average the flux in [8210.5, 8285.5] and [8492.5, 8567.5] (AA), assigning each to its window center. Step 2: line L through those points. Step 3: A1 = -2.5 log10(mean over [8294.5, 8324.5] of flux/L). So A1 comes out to 0.01 mag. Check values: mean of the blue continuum 6.07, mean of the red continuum 5.56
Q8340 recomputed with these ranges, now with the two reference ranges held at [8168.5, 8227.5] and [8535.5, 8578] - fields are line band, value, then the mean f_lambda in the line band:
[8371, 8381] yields 0.03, 5.8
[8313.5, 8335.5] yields 0.02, 5.9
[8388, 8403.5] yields 0.02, 5.87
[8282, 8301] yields 0.01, 5.94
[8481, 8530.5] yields 0.08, 5.52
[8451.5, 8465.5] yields 0.04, 5.71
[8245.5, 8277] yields -0.01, 6.09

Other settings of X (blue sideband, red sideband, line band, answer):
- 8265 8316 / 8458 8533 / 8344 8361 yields 0.012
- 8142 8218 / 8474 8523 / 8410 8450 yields -0.058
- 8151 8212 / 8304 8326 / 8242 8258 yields -0.005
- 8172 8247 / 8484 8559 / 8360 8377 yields -0.034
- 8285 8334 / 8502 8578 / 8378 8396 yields 0.040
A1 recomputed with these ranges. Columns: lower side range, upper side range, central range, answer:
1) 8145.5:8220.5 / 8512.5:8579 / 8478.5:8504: 0.071 mag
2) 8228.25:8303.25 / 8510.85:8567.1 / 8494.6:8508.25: 0.137 mag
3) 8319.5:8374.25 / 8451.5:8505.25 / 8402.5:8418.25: -0.033 mag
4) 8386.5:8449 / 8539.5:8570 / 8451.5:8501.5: 0.027 mag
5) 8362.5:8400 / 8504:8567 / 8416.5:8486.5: -0.037 mag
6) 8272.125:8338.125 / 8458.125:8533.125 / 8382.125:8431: -0.027 mag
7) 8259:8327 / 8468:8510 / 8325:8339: 0.012 mag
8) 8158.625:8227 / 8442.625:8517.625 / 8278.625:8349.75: 0.010 mag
